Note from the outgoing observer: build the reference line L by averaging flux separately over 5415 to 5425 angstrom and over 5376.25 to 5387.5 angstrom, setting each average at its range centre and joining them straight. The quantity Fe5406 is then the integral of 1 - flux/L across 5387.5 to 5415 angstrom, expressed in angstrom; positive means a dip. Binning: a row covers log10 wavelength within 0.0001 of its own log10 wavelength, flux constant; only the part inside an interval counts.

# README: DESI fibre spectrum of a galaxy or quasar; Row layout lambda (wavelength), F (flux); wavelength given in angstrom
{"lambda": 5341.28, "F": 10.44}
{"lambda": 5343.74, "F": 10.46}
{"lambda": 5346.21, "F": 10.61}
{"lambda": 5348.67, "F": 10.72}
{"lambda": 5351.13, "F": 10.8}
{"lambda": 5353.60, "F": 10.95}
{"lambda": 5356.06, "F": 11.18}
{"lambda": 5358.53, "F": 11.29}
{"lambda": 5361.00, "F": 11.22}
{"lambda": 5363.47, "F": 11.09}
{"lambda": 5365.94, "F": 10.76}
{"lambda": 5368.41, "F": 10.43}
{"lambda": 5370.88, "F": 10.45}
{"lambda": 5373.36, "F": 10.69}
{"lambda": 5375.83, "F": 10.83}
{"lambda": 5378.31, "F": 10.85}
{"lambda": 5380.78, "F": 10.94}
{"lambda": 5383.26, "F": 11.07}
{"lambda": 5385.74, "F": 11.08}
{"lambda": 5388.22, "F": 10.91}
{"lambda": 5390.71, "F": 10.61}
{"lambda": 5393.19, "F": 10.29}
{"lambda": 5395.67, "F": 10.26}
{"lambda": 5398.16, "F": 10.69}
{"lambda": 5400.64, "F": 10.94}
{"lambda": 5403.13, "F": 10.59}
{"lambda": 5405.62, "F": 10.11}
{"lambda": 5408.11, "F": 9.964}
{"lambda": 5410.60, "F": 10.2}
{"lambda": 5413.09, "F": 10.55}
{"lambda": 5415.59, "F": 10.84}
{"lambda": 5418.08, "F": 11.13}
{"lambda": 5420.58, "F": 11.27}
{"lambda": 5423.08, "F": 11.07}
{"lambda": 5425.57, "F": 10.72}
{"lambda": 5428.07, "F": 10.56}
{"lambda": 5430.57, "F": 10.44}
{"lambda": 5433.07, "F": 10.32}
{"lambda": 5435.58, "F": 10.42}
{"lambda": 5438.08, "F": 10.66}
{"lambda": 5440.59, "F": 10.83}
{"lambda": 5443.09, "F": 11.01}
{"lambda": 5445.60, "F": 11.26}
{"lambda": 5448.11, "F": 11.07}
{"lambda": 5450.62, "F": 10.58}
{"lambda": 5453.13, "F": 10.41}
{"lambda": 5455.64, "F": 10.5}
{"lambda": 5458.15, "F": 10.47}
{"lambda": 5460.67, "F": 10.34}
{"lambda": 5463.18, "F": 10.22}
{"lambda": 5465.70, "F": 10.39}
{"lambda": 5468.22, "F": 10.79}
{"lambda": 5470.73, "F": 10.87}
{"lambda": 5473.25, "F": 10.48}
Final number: 1.4 angstrom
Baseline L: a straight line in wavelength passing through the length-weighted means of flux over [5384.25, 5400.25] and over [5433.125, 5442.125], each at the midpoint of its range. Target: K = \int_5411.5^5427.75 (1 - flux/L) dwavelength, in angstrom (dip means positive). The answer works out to -0.41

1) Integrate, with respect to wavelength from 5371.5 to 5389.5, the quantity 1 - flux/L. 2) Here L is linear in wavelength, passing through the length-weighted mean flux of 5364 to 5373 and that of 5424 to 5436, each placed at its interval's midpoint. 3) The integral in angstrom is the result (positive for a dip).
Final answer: -0.5 angstrom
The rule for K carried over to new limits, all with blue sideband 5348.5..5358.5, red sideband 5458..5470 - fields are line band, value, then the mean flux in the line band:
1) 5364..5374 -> 0.3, 10.6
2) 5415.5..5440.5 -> -0.3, 10.7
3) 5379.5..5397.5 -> 0.1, 10.7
